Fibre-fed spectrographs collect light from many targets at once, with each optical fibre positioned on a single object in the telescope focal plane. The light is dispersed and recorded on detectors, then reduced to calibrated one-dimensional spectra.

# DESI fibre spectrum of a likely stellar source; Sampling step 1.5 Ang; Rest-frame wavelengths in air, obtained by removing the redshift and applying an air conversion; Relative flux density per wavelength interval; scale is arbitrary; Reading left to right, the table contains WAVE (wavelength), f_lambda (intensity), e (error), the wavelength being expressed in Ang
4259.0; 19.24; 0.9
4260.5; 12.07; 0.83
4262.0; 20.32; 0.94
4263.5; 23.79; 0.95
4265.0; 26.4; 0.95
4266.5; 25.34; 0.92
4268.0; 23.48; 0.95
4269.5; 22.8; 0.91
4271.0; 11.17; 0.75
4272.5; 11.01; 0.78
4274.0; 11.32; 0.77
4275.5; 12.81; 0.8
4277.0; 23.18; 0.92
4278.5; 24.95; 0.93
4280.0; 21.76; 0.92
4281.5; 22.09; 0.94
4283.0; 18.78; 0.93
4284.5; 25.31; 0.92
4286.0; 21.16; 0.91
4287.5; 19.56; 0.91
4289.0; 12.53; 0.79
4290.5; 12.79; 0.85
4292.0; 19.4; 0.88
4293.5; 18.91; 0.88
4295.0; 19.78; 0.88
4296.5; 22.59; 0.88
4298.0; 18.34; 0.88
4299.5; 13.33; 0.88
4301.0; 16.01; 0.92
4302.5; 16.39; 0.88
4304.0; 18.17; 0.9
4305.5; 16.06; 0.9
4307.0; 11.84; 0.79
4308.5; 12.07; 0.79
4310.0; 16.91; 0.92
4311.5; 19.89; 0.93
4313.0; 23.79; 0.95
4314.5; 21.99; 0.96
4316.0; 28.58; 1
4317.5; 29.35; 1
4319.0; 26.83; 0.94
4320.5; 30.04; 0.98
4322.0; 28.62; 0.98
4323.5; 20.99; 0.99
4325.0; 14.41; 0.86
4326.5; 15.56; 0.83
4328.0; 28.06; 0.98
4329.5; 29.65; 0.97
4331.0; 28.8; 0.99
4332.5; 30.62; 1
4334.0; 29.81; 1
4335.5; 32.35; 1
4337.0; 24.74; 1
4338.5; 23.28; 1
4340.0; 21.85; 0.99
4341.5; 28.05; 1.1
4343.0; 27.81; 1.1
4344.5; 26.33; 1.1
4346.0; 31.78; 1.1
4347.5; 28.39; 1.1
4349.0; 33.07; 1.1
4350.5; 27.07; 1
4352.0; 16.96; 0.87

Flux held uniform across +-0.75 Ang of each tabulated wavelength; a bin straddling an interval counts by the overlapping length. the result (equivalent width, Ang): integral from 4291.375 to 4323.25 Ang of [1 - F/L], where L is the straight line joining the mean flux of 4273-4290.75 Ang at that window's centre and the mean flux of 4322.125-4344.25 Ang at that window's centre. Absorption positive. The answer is 2.7 Ang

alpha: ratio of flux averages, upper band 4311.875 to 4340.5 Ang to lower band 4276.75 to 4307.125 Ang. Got 1.4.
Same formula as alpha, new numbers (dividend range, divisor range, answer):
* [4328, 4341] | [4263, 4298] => 1.42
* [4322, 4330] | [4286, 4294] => 1.30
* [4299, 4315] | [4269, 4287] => 0.90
